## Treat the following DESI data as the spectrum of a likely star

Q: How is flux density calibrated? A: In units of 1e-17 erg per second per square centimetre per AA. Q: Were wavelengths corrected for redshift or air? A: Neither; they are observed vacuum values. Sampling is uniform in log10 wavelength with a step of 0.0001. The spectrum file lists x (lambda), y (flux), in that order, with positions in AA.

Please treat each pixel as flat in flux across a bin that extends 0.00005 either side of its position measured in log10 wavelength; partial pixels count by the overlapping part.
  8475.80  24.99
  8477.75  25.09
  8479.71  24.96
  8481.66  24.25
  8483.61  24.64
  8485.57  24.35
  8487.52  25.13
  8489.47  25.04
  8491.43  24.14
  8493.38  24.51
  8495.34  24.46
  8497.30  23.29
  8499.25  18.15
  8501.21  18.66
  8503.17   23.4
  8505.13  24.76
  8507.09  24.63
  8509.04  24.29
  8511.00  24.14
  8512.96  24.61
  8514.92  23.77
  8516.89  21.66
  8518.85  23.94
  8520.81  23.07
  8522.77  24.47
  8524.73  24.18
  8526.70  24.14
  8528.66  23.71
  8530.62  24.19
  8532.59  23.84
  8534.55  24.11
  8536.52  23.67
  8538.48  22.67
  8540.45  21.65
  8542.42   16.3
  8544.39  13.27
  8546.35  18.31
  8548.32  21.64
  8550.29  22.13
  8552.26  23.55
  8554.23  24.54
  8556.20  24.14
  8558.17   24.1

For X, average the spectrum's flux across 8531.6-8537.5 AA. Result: 23.9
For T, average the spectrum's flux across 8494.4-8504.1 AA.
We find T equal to 21.6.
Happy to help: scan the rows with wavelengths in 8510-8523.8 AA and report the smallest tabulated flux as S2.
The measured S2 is 21.66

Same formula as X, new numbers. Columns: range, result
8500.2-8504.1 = 21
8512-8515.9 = 24.2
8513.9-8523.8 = 23.4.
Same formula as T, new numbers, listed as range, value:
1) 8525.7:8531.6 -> 24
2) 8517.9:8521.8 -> 23.5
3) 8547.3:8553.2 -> 22.4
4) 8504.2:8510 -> 24.6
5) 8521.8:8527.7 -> 24.3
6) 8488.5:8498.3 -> 24.3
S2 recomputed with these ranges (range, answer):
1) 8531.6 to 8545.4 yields 13.27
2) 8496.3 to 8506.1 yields 18.15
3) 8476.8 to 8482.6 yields 24.25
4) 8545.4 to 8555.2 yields 18.31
